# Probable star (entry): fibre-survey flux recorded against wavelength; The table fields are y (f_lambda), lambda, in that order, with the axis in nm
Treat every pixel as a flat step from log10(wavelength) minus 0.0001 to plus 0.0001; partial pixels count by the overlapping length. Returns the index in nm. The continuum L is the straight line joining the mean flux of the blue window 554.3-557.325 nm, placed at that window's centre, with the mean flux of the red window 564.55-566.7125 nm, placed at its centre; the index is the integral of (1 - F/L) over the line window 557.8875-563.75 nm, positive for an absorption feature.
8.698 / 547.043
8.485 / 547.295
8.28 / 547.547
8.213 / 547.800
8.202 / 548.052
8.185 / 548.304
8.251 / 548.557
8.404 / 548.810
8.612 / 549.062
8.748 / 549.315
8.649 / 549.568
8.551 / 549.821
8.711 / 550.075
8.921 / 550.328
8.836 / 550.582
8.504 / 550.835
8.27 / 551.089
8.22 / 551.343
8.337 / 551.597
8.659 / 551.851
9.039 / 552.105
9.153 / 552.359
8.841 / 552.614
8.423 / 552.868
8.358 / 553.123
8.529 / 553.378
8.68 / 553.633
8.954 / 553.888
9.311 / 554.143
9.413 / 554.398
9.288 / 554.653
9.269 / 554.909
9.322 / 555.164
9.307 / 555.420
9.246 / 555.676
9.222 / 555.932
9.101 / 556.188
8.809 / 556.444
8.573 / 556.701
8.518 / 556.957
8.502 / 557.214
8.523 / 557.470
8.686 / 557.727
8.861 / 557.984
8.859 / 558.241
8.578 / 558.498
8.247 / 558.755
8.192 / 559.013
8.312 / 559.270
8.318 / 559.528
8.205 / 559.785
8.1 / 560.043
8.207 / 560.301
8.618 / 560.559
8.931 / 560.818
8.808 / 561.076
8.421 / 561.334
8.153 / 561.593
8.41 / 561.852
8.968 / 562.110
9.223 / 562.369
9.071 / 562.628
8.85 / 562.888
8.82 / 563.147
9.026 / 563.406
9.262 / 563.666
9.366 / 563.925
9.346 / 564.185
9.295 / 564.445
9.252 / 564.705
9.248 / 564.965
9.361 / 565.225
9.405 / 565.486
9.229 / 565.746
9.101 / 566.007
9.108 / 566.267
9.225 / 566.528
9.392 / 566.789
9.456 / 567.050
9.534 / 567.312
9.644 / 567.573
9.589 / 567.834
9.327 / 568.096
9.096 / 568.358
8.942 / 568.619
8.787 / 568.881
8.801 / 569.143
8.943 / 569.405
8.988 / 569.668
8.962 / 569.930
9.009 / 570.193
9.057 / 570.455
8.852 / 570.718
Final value 0.34 nm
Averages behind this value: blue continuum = 9.05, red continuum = 9.25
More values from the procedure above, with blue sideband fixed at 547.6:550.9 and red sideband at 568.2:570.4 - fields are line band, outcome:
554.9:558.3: -0.089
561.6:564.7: -0.074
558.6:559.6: 0.052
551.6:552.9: -0.034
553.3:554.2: -0.025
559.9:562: 0.075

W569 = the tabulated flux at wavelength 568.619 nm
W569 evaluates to 8.942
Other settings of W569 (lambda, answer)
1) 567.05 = 9.456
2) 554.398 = 9.413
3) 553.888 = 8.954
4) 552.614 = 8.841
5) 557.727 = 8.686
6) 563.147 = 8.82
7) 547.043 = 8.698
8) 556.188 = 9.101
